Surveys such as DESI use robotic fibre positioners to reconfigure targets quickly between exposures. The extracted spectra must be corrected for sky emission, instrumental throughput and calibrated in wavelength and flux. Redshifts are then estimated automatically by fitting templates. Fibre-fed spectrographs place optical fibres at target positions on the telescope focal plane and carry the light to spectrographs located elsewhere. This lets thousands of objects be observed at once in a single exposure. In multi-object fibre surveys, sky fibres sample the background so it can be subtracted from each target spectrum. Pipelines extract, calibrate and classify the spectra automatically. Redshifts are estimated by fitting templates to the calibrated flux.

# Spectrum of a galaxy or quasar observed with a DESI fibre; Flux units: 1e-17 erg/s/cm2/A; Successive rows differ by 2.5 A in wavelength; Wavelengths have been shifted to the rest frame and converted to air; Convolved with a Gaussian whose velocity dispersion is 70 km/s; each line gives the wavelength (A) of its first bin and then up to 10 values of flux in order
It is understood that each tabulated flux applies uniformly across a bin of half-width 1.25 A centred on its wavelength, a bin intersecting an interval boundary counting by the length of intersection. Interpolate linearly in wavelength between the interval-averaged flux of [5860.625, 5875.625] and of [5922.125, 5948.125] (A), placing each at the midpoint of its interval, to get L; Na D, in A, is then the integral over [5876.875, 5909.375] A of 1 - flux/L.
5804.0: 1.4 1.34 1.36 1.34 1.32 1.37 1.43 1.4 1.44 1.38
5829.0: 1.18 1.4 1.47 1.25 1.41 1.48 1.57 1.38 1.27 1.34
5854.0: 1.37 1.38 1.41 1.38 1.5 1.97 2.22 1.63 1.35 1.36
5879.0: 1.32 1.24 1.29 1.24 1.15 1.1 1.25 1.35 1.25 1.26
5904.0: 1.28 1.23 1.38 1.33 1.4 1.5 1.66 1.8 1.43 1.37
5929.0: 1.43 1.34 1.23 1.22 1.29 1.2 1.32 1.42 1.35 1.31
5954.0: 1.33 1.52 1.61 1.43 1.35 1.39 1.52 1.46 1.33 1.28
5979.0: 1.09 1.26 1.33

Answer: 6.1 A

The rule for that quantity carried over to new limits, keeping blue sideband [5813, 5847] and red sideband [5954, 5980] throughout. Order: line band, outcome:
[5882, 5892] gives 1.4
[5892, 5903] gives 1.0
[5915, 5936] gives -1.0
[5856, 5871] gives -2.8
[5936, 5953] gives 1.1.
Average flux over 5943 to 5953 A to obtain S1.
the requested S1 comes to 1.35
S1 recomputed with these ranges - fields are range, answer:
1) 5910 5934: 1.46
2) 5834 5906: 1.39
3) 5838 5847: 1.47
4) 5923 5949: 1.33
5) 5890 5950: 1.35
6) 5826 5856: 1.38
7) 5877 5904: 1.25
